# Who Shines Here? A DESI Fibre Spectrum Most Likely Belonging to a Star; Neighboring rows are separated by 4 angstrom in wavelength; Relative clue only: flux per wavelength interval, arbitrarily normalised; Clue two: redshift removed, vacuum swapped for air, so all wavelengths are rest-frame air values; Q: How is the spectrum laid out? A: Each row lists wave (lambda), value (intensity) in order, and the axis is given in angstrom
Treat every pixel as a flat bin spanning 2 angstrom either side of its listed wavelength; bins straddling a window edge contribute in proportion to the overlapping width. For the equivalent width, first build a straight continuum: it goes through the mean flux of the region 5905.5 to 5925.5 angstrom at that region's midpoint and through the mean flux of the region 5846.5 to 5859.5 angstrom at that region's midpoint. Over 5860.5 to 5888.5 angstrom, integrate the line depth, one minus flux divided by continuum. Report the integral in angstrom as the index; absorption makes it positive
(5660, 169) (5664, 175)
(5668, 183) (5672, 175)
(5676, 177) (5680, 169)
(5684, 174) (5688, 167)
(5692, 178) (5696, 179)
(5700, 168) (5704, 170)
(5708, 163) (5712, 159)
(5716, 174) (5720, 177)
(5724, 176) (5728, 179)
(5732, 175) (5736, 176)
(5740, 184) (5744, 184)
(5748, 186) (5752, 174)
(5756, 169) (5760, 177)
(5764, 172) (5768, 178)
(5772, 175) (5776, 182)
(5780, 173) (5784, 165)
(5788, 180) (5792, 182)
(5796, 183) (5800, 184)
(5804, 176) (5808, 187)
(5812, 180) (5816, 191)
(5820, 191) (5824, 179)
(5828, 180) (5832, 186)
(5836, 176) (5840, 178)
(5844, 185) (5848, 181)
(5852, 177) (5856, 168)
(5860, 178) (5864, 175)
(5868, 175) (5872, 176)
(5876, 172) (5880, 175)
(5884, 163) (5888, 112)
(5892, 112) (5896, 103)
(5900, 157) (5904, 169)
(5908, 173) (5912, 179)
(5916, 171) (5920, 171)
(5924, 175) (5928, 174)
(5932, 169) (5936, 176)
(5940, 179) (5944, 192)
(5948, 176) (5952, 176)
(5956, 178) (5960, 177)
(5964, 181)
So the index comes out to 1.17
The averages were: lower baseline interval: 175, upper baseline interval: 174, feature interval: 168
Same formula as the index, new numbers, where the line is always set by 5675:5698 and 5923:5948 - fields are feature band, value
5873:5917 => 5.8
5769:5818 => -1.2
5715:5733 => -0.2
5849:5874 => 0.2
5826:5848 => -0.6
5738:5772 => -0.6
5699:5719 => 0.8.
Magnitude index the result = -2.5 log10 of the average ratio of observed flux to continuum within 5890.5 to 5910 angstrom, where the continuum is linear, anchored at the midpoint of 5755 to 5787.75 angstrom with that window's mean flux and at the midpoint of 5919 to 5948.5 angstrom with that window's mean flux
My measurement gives 0.22 mag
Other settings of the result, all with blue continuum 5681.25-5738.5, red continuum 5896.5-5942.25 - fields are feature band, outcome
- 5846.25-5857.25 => -0.03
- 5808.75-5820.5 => -0.09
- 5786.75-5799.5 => -0.06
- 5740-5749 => -0.08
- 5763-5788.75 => -0.02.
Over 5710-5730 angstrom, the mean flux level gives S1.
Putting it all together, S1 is 173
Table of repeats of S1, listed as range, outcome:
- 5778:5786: 169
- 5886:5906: 131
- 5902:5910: 171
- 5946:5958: 177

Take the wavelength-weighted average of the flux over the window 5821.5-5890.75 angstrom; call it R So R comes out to 172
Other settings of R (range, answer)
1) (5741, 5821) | 179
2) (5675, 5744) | 173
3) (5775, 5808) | 179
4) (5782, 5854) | 181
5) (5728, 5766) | 178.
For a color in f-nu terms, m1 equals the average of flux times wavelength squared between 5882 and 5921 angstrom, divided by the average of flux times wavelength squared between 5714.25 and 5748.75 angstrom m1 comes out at 0.9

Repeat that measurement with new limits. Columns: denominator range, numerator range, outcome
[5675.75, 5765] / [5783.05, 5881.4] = 1.07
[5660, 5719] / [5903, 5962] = 1.11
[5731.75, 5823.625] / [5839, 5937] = 0.96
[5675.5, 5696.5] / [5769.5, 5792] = 1.05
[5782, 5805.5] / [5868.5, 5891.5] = 0.91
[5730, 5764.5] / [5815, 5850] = 1.06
